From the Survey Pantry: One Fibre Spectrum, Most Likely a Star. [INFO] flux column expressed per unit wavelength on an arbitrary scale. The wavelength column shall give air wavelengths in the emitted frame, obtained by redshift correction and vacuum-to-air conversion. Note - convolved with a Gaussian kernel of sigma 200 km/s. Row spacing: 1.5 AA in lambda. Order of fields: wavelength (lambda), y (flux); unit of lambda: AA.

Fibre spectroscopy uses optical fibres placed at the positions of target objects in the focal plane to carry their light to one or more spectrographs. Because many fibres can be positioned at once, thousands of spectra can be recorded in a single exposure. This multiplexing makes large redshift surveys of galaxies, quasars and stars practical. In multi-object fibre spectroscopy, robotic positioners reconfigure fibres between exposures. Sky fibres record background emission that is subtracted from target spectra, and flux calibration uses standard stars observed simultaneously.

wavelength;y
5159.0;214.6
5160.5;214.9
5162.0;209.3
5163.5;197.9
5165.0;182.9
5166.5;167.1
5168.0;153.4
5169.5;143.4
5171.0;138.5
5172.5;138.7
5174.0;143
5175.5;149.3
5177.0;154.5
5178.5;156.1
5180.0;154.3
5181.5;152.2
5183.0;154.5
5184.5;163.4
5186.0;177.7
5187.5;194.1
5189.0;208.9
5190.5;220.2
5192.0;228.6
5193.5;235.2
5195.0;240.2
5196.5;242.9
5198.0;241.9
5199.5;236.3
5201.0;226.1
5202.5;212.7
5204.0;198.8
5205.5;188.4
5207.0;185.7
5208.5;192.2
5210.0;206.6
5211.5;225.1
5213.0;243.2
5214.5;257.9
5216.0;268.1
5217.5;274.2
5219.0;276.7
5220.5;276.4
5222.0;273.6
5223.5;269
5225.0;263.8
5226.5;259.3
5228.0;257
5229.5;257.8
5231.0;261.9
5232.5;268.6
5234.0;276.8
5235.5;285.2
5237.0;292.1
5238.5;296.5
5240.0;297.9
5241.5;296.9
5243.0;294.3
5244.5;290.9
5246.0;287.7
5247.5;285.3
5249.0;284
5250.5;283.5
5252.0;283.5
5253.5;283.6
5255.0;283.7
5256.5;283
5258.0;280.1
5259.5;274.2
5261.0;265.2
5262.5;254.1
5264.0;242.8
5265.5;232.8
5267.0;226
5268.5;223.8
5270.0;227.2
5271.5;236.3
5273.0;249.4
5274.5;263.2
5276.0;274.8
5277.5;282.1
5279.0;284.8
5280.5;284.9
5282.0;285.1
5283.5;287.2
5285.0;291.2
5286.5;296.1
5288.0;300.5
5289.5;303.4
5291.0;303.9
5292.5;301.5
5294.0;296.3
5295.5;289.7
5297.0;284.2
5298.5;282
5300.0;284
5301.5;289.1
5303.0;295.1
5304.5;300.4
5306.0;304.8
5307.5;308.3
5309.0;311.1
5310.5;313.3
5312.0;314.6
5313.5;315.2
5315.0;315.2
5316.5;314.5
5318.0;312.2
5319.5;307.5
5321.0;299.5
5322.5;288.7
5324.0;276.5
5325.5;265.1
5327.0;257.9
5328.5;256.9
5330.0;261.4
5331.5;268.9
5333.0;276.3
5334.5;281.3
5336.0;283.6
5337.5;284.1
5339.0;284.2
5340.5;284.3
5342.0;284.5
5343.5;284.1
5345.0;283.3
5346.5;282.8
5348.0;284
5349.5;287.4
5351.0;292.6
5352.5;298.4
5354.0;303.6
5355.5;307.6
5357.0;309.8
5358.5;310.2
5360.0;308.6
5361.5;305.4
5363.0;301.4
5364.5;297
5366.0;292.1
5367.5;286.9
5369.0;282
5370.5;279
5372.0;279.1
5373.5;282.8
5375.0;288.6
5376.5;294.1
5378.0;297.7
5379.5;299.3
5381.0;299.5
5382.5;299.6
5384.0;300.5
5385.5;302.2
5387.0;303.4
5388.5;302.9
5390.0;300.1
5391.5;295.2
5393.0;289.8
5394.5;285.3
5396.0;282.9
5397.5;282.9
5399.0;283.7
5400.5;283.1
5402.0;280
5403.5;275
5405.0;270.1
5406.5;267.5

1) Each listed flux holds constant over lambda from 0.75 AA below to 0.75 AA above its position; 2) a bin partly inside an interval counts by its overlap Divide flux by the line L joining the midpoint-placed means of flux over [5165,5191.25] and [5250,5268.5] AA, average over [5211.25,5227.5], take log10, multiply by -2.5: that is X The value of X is -0.22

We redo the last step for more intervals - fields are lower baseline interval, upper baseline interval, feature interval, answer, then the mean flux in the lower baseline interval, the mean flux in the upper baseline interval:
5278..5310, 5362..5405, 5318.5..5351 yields 0.05 mag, 295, 291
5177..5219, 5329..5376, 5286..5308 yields -0.14 mag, 211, 289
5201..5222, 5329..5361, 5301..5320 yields -0.13 mag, 233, 289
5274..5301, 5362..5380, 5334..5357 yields 0.00 mag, 289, 290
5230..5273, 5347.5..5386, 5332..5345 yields 0.03 mag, 271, 296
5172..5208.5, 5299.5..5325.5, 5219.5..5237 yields -0.19 mag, 192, 302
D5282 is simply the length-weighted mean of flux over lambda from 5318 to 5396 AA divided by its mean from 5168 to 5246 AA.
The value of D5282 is 1.28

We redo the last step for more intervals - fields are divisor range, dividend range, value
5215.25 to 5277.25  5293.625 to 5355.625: 1.08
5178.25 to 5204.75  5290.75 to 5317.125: 1.48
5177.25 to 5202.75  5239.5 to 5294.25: 1.37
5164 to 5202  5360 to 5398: 1.59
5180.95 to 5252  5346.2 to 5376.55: 1.20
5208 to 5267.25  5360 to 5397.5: 1.09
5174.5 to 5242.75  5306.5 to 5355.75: 1.26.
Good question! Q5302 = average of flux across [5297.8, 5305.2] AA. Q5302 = 290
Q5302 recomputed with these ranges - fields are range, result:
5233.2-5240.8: 290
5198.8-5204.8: 218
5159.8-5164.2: 207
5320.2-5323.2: 294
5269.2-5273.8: 238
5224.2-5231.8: 260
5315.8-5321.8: 308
